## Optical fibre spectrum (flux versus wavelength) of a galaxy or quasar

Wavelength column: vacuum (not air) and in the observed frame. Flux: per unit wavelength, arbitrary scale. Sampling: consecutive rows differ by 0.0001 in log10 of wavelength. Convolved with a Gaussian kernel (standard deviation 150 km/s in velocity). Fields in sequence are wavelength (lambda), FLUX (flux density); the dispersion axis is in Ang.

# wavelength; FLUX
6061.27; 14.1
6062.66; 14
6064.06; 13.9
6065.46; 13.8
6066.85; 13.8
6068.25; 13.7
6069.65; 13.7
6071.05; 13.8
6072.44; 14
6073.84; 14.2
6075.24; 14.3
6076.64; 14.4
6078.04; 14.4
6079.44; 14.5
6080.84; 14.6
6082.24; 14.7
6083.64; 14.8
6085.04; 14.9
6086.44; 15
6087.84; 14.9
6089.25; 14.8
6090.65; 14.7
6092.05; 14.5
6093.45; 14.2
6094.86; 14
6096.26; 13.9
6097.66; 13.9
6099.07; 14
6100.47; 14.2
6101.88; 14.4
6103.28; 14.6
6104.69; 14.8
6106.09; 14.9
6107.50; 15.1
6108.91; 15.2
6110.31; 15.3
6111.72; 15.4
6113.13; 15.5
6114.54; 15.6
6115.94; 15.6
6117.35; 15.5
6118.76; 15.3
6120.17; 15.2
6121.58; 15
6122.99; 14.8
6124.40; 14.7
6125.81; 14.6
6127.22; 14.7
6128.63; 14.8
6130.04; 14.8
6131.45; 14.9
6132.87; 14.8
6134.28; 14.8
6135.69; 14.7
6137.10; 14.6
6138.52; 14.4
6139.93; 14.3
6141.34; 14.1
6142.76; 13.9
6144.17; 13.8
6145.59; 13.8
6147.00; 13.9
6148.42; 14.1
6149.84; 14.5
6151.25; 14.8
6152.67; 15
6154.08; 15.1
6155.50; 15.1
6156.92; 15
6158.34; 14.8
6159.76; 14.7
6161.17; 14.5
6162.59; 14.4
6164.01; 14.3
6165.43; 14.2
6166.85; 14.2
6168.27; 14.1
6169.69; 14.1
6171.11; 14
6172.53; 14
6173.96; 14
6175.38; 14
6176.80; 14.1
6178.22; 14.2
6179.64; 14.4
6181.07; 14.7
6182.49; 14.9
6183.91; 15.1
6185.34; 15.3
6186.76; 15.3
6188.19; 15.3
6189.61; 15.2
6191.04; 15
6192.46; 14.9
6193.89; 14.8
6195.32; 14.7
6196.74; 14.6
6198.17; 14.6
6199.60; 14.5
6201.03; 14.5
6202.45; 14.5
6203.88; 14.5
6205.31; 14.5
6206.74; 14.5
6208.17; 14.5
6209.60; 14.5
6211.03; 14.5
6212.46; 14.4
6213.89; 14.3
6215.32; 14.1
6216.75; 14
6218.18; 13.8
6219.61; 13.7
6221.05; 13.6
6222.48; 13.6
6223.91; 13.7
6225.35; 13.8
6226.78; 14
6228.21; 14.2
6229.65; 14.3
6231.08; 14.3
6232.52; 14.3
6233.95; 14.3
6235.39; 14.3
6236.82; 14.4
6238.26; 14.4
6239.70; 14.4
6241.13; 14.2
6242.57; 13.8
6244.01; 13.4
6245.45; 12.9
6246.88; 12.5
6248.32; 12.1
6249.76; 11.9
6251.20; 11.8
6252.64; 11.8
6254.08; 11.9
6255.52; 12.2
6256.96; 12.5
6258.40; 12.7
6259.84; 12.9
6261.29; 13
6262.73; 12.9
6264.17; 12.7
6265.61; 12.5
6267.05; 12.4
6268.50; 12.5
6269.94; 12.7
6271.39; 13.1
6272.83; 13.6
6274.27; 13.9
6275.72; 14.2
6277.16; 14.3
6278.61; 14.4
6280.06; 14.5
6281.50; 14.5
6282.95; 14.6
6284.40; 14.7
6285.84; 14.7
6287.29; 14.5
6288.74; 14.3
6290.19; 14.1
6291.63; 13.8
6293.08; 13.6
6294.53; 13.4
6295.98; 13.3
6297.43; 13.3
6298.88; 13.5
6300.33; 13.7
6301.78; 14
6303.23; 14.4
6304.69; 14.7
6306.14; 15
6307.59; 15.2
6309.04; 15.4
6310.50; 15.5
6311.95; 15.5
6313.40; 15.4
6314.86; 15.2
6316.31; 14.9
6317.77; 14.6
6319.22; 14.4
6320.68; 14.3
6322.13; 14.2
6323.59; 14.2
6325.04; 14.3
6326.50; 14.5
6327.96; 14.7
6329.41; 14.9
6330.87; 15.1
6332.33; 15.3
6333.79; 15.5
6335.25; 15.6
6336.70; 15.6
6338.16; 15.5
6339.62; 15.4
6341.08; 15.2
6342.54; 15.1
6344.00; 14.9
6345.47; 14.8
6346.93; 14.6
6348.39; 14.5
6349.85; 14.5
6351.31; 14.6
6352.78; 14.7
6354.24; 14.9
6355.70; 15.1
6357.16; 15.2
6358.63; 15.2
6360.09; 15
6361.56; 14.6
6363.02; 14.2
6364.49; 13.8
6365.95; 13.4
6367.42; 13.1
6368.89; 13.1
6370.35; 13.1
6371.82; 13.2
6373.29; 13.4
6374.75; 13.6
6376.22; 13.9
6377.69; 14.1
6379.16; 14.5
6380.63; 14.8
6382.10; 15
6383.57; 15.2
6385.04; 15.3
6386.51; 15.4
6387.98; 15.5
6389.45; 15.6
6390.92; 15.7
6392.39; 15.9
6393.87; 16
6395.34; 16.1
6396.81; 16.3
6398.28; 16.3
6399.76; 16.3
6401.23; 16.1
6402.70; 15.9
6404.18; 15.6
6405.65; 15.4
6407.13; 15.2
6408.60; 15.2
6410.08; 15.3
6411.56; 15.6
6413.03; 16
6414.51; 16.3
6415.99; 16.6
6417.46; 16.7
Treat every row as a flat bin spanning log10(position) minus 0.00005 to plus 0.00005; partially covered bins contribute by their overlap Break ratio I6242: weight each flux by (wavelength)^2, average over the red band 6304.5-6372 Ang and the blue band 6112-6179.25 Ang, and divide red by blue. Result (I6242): 1.07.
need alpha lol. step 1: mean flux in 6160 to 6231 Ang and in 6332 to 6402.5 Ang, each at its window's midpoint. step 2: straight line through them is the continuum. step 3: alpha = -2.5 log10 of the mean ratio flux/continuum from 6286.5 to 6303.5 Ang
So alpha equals 0.07 mag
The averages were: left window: 14.4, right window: 14.9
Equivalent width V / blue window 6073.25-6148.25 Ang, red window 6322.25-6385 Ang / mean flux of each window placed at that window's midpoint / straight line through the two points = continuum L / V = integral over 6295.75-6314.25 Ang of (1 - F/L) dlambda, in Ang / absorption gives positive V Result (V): 0.02 Ang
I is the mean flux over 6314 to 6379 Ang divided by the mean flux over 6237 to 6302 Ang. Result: 1.09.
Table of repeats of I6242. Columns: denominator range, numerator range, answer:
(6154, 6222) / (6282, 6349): 1.05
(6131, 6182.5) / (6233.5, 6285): 0.95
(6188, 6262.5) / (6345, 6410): 1.13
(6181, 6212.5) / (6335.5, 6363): 1.06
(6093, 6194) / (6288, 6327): 1.04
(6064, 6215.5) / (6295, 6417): 1.10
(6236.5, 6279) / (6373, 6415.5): 1.23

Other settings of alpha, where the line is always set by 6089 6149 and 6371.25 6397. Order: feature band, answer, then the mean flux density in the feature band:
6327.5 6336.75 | -0.03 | 15.2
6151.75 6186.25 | 0.01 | 14.5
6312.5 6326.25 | 0.02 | 14.6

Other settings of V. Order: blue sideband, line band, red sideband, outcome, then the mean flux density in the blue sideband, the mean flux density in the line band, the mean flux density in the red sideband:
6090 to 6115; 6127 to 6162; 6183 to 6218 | 0.26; 14.7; 14.6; 14.7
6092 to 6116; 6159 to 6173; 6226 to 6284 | -0.08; 14.7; 14.3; 13.4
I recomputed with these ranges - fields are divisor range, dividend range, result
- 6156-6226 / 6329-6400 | 1.03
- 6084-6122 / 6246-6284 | 0.88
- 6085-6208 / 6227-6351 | 0.96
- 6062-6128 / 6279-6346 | 1.00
